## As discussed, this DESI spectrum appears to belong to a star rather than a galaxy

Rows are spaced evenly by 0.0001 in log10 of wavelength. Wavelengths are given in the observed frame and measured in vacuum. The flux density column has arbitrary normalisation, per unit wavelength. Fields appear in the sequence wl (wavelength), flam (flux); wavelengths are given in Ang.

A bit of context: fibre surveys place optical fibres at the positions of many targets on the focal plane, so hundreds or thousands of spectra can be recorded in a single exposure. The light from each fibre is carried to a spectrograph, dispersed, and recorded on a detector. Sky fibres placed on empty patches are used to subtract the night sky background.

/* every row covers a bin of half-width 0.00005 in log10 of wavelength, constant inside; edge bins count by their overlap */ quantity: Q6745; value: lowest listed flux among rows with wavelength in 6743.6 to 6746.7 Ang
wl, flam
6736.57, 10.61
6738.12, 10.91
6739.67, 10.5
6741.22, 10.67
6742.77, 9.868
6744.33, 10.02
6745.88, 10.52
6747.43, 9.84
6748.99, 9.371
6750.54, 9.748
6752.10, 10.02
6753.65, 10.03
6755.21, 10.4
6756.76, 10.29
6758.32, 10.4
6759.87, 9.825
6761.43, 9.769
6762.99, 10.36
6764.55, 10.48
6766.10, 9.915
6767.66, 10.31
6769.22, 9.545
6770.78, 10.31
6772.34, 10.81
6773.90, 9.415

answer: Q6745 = 10.02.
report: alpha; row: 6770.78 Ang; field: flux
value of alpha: 10.31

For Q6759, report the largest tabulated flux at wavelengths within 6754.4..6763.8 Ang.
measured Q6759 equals 10.4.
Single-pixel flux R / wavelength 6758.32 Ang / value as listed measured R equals 10.4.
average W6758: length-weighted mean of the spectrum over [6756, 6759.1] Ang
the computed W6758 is 10.4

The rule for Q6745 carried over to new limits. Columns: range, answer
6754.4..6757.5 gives 10.29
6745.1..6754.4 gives 9.371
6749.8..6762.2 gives 9.748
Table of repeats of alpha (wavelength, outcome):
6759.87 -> 9.825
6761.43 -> 9.769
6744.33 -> 10.02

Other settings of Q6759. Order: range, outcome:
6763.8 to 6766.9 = 10.48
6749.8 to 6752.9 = 10.02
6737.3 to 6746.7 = 10.91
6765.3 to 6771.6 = 10.31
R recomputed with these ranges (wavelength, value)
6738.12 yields 10.91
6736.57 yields 10.61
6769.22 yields 9.545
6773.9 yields 9.415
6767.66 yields 10.31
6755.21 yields 10.4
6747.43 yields 9.84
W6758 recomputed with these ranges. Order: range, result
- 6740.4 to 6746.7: 10.3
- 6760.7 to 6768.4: 10.2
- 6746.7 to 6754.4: 9.8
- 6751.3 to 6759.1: 10.2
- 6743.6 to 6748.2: 10.1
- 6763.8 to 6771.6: 10.1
